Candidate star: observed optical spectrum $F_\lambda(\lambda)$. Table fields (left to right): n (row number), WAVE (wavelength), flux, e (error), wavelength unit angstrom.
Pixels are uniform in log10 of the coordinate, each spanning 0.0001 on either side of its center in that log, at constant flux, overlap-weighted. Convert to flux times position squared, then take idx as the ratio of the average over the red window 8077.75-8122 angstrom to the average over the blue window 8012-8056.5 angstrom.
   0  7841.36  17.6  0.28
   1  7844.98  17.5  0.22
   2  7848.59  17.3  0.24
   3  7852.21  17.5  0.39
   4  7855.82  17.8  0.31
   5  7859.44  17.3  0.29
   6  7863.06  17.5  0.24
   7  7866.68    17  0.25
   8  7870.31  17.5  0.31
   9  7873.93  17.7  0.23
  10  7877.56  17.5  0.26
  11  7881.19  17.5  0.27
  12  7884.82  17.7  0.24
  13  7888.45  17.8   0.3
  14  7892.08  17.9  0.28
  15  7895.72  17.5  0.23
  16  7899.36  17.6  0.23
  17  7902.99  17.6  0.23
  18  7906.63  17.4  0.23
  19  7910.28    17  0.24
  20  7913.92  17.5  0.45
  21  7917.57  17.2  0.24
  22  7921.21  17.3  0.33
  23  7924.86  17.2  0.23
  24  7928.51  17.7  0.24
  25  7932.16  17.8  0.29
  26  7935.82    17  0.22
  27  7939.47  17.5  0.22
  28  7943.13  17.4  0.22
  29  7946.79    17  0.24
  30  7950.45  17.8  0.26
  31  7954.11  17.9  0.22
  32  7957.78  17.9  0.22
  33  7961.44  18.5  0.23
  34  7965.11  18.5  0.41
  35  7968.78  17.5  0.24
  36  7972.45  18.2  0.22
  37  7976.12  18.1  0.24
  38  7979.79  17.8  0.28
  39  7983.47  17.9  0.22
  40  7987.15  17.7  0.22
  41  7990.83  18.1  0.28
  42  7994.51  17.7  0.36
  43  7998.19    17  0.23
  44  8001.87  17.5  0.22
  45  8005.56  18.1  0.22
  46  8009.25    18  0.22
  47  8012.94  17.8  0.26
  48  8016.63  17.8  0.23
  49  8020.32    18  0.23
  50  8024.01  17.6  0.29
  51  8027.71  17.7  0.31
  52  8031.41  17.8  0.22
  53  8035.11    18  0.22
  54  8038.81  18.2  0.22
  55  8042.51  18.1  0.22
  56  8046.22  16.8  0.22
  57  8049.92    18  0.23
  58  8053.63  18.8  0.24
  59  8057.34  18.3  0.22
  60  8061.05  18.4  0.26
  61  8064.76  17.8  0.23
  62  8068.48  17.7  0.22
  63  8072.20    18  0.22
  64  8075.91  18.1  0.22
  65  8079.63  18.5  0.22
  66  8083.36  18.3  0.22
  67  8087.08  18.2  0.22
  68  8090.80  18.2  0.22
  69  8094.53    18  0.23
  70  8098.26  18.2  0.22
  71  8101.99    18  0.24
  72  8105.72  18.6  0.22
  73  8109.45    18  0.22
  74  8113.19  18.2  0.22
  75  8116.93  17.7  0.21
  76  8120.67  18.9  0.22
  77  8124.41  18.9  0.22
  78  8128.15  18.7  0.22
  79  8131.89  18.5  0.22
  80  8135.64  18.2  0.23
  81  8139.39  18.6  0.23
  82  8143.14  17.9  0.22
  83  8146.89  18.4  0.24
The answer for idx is 1.03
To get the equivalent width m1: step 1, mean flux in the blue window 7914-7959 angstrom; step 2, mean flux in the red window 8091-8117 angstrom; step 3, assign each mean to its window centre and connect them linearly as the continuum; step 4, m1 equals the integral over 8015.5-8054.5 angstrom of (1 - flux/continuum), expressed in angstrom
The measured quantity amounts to 0.0 angstrom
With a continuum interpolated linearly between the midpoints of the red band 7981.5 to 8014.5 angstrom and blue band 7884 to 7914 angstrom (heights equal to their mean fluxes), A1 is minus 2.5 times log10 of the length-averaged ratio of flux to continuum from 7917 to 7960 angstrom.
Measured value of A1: 0.009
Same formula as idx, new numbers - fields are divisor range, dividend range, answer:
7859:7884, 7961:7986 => 1.06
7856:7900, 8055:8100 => 1.09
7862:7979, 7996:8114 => 1.06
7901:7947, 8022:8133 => 1.09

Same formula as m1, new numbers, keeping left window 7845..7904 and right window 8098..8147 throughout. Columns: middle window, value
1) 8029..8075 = 0.3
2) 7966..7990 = 0.0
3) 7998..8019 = 0.2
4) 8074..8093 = 0.0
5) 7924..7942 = 0.3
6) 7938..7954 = 0.3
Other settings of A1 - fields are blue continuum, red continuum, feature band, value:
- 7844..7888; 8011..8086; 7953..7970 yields -0.020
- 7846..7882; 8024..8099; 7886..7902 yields -0.009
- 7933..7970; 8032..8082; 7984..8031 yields 0.008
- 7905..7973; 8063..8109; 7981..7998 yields 0.001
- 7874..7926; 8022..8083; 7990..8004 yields 0.016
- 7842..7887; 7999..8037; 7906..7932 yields 0.015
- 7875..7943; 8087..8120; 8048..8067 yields -0.015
